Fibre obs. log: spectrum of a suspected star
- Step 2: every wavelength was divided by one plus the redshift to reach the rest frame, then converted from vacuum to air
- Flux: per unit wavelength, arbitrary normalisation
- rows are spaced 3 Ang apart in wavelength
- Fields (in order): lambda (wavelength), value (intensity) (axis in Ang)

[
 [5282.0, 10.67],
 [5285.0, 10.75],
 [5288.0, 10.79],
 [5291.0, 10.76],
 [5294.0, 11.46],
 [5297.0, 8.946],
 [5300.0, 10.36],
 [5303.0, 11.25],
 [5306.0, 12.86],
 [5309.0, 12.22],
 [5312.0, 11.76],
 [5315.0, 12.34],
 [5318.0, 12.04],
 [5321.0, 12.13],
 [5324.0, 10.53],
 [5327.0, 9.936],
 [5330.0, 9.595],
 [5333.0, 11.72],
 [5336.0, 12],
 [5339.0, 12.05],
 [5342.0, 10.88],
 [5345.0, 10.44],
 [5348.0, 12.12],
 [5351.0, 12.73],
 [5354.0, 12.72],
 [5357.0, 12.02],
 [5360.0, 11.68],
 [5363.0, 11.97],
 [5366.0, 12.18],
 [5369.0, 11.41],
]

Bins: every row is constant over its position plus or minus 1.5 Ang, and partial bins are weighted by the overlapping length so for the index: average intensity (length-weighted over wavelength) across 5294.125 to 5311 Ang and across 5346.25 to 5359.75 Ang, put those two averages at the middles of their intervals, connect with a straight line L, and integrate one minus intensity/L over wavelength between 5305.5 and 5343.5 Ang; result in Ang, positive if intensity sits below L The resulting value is 0.5 Ang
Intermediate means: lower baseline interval 11.2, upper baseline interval 12.3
